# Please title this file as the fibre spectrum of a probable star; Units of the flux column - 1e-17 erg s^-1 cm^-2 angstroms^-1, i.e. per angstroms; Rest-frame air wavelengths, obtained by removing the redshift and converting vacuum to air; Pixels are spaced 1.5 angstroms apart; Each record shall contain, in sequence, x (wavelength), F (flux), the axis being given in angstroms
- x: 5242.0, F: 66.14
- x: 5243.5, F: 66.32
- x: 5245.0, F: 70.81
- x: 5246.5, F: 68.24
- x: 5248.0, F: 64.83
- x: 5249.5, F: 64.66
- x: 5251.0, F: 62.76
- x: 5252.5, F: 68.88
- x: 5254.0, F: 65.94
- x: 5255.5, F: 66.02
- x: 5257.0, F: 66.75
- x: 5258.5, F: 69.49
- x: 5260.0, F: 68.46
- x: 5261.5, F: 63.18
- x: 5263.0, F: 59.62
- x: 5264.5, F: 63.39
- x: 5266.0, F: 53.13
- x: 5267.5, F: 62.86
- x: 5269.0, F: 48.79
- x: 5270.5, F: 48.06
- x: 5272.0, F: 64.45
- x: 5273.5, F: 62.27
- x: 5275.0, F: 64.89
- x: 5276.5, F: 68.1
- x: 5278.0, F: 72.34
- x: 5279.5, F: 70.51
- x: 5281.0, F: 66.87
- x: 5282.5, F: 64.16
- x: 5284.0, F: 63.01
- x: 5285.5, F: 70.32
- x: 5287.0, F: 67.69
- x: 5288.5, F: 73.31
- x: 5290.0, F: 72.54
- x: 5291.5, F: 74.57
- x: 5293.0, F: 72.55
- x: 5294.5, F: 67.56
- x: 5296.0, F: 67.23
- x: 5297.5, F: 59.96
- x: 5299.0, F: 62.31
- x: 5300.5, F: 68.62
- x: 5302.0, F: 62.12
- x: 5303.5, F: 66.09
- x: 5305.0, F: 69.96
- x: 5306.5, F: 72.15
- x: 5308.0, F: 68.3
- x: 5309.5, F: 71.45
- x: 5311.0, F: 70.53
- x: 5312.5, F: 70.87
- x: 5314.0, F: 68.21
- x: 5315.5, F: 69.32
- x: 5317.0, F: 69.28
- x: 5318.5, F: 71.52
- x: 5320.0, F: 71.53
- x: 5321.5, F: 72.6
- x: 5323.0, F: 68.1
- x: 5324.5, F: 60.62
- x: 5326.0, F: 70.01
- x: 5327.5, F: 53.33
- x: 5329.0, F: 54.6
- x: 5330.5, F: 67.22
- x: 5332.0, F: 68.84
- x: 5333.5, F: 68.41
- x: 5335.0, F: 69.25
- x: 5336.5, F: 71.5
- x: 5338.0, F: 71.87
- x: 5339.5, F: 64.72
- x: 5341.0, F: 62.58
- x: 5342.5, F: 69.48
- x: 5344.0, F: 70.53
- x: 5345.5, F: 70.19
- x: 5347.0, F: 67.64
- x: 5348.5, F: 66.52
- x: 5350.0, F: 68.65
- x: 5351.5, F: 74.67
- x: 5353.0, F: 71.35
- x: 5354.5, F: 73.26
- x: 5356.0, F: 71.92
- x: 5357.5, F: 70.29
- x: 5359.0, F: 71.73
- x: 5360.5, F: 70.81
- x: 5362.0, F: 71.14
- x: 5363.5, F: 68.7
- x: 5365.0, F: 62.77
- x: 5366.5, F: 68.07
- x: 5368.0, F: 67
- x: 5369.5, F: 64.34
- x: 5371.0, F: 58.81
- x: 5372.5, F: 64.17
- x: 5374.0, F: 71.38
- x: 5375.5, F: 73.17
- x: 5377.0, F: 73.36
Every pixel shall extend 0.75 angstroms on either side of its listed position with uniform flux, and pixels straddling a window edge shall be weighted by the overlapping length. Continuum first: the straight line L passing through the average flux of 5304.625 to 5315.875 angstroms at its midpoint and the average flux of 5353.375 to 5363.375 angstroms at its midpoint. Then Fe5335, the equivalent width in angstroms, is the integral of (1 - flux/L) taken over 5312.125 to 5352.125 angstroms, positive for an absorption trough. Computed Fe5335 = 1.6 angstroms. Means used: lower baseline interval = 70.1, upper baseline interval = 71.3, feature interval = 67.8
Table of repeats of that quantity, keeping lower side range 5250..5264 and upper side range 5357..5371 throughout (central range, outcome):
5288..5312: -0.79 angstroms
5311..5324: -0.62 angstroms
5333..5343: -0.15 angstroms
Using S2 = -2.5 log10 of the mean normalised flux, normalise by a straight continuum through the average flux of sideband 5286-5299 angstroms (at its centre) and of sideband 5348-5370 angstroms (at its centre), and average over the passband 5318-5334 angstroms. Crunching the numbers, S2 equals 0.053 mag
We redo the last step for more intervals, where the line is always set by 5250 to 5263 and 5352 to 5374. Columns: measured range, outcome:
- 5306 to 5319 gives -0.05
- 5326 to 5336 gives 0.06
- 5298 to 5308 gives 0.00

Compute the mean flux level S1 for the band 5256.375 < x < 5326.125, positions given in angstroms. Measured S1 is 66.6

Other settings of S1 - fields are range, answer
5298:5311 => 67.6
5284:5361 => 68.5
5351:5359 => 72.2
